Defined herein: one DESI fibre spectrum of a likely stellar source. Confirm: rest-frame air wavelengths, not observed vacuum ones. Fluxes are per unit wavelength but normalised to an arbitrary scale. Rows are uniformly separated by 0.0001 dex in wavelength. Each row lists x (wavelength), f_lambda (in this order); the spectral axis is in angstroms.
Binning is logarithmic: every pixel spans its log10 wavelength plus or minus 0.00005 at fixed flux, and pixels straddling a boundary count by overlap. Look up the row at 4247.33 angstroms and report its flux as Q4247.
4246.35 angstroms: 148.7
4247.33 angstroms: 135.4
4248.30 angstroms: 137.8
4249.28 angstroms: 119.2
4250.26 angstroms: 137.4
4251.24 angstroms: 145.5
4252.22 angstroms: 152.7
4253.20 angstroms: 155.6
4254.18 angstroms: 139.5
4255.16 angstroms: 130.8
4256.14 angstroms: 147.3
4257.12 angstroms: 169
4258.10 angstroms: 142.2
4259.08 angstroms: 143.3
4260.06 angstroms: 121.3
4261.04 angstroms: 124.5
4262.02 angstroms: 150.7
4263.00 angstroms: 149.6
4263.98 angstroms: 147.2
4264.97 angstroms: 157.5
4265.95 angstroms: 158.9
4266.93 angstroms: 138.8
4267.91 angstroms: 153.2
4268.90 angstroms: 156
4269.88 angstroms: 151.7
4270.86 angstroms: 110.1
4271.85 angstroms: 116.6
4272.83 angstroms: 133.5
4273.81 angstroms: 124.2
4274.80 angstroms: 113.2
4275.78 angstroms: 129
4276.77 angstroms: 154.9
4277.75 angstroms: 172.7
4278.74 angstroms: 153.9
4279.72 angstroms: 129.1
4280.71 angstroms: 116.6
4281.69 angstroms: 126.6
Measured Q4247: 135.4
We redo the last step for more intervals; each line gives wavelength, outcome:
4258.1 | 142.2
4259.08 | 143.3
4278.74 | 153.9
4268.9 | 156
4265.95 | 158.9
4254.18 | 139.5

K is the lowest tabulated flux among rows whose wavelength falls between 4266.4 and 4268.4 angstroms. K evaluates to 138.8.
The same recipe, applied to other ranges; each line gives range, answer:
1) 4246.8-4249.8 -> 119.2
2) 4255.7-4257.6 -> 147.3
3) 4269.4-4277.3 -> 110.1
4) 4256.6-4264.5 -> 121.3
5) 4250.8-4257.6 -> 130.8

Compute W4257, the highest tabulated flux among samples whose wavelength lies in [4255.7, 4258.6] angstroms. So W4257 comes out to 169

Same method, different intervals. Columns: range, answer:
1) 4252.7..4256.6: 155.6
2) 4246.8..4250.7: 137.8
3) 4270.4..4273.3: 133.5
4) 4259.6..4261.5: 124.5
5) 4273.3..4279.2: 172.7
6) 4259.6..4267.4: 158.9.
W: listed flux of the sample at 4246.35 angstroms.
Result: 148.7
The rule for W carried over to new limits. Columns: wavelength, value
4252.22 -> 152.7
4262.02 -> 150.7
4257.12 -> 169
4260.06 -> 121.3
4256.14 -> 147.3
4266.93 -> 138.8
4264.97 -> 157.5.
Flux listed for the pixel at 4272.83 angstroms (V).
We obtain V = 133.5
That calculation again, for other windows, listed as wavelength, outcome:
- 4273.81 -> 124.2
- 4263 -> 149.6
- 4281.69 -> 126.6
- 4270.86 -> 110.1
